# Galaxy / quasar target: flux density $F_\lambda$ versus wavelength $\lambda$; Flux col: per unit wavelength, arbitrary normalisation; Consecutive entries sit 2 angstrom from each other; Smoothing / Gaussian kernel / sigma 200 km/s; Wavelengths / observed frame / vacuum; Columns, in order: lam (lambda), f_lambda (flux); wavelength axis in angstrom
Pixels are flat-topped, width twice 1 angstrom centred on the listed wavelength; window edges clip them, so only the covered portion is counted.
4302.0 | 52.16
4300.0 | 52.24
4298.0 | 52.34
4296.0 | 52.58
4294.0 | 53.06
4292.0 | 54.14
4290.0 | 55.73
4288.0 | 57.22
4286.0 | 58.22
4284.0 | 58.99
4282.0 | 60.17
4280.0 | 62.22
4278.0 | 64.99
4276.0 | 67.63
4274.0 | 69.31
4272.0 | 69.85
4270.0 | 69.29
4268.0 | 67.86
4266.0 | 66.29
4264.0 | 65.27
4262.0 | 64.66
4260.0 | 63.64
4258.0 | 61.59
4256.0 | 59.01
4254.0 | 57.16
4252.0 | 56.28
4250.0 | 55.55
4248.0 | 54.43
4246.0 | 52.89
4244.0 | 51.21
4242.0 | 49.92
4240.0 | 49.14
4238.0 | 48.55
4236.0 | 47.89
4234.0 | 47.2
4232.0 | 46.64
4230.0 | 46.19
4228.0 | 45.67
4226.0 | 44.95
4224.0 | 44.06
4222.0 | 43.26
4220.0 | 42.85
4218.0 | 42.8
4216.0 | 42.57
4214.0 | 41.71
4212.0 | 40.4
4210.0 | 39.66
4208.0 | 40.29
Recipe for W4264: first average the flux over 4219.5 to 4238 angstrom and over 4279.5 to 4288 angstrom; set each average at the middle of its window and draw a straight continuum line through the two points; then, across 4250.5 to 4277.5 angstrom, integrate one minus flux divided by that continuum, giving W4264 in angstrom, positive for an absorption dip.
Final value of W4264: -4.8 angstrom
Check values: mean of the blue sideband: 45.7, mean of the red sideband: 59.4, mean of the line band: 64.3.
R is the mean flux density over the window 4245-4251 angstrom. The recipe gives 54.3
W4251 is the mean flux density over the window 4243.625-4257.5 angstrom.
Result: 55.6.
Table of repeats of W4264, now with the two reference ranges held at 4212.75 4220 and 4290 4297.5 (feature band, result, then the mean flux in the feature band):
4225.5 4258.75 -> -3.8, 51.4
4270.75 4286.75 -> -4.0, 64.1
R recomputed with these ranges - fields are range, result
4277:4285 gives 61.6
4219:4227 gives 43.8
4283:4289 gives 58.1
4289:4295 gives 54.3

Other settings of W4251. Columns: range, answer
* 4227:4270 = 55.4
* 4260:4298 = 61.9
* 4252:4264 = 61.1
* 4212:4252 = 47.3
